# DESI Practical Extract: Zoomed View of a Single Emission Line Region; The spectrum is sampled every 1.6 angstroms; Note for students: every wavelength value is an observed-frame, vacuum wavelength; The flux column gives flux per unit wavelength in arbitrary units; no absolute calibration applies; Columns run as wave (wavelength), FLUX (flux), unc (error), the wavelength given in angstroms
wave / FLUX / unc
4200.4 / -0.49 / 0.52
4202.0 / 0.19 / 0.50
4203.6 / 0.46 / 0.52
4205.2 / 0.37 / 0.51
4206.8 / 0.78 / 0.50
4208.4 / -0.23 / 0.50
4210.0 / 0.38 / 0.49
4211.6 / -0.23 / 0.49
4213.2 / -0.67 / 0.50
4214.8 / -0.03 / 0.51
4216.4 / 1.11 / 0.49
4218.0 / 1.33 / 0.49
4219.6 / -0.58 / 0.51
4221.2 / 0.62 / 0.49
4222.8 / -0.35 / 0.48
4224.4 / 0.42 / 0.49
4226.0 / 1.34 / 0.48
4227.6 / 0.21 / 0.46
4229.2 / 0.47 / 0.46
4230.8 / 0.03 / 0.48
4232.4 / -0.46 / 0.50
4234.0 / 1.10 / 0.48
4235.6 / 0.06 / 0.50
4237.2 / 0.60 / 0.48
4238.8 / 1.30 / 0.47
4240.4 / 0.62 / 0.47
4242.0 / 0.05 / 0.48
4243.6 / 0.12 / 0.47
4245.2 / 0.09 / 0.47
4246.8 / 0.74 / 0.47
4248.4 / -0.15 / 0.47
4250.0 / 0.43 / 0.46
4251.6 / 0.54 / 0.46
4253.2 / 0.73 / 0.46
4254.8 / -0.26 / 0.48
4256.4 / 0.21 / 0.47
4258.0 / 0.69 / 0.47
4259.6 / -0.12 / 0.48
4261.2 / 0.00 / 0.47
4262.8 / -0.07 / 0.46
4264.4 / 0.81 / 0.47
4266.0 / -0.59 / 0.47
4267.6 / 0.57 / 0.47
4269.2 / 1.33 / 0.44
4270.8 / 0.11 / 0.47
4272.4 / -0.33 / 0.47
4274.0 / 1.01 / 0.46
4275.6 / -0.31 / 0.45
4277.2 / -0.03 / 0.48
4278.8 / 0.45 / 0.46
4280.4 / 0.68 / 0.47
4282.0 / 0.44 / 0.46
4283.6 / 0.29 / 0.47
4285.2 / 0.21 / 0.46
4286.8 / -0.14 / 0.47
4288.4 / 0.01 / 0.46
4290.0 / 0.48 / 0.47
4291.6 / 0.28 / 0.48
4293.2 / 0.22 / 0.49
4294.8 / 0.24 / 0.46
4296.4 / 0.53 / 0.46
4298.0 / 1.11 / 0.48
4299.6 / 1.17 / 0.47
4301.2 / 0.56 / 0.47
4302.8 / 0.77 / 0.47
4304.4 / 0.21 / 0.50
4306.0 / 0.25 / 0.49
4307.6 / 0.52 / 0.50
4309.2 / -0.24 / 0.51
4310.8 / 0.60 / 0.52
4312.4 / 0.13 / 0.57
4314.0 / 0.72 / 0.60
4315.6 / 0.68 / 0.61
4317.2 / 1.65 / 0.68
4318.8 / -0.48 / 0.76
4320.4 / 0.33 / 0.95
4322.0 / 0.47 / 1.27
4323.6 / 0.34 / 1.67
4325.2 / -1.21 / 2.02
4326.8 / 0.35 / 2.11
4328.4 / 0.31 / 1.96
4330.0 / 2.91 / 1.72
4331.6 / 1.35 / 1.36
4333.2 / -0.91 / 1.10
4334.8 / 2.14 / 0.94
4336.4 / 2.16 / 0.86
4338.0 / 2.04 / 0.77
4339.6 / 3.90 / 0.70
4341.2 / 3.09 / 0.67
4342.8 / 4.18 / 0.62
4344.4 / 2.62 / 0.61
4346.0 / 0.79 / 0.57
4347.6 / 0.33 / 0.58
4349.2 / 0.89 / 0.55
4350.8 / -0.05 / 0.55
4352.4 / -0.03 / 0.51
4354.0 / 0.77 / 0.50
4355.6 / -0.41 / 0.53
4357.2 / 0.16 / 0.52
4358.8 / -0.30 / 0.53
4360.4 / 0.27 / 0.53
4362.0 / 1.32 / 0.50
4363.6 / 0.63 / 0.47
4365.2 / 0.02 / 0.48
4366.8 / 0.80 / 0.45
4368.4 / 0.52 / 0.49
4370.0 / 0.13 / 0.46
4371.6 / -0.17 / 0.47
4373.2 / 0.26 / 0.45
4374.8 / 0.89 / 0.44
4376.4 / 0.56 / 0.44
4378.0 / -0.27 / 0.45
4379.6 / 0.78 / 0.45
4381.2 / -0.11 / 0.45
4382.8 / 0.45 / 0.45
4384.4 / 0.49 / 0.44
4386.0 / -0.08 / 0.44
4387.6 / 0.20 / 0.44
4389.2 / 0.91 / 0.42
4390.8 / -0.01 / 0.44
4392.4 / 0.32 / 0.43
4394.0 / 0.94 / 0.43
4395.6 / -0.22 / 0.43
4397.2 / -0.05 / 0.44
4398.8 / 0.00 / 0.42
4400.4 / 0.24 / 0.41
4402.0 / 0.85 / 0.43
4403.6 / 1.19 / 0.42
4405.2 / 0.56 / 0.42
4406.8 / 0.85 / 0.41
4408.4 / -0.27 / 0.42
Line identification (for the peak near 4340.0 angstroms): [O II]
